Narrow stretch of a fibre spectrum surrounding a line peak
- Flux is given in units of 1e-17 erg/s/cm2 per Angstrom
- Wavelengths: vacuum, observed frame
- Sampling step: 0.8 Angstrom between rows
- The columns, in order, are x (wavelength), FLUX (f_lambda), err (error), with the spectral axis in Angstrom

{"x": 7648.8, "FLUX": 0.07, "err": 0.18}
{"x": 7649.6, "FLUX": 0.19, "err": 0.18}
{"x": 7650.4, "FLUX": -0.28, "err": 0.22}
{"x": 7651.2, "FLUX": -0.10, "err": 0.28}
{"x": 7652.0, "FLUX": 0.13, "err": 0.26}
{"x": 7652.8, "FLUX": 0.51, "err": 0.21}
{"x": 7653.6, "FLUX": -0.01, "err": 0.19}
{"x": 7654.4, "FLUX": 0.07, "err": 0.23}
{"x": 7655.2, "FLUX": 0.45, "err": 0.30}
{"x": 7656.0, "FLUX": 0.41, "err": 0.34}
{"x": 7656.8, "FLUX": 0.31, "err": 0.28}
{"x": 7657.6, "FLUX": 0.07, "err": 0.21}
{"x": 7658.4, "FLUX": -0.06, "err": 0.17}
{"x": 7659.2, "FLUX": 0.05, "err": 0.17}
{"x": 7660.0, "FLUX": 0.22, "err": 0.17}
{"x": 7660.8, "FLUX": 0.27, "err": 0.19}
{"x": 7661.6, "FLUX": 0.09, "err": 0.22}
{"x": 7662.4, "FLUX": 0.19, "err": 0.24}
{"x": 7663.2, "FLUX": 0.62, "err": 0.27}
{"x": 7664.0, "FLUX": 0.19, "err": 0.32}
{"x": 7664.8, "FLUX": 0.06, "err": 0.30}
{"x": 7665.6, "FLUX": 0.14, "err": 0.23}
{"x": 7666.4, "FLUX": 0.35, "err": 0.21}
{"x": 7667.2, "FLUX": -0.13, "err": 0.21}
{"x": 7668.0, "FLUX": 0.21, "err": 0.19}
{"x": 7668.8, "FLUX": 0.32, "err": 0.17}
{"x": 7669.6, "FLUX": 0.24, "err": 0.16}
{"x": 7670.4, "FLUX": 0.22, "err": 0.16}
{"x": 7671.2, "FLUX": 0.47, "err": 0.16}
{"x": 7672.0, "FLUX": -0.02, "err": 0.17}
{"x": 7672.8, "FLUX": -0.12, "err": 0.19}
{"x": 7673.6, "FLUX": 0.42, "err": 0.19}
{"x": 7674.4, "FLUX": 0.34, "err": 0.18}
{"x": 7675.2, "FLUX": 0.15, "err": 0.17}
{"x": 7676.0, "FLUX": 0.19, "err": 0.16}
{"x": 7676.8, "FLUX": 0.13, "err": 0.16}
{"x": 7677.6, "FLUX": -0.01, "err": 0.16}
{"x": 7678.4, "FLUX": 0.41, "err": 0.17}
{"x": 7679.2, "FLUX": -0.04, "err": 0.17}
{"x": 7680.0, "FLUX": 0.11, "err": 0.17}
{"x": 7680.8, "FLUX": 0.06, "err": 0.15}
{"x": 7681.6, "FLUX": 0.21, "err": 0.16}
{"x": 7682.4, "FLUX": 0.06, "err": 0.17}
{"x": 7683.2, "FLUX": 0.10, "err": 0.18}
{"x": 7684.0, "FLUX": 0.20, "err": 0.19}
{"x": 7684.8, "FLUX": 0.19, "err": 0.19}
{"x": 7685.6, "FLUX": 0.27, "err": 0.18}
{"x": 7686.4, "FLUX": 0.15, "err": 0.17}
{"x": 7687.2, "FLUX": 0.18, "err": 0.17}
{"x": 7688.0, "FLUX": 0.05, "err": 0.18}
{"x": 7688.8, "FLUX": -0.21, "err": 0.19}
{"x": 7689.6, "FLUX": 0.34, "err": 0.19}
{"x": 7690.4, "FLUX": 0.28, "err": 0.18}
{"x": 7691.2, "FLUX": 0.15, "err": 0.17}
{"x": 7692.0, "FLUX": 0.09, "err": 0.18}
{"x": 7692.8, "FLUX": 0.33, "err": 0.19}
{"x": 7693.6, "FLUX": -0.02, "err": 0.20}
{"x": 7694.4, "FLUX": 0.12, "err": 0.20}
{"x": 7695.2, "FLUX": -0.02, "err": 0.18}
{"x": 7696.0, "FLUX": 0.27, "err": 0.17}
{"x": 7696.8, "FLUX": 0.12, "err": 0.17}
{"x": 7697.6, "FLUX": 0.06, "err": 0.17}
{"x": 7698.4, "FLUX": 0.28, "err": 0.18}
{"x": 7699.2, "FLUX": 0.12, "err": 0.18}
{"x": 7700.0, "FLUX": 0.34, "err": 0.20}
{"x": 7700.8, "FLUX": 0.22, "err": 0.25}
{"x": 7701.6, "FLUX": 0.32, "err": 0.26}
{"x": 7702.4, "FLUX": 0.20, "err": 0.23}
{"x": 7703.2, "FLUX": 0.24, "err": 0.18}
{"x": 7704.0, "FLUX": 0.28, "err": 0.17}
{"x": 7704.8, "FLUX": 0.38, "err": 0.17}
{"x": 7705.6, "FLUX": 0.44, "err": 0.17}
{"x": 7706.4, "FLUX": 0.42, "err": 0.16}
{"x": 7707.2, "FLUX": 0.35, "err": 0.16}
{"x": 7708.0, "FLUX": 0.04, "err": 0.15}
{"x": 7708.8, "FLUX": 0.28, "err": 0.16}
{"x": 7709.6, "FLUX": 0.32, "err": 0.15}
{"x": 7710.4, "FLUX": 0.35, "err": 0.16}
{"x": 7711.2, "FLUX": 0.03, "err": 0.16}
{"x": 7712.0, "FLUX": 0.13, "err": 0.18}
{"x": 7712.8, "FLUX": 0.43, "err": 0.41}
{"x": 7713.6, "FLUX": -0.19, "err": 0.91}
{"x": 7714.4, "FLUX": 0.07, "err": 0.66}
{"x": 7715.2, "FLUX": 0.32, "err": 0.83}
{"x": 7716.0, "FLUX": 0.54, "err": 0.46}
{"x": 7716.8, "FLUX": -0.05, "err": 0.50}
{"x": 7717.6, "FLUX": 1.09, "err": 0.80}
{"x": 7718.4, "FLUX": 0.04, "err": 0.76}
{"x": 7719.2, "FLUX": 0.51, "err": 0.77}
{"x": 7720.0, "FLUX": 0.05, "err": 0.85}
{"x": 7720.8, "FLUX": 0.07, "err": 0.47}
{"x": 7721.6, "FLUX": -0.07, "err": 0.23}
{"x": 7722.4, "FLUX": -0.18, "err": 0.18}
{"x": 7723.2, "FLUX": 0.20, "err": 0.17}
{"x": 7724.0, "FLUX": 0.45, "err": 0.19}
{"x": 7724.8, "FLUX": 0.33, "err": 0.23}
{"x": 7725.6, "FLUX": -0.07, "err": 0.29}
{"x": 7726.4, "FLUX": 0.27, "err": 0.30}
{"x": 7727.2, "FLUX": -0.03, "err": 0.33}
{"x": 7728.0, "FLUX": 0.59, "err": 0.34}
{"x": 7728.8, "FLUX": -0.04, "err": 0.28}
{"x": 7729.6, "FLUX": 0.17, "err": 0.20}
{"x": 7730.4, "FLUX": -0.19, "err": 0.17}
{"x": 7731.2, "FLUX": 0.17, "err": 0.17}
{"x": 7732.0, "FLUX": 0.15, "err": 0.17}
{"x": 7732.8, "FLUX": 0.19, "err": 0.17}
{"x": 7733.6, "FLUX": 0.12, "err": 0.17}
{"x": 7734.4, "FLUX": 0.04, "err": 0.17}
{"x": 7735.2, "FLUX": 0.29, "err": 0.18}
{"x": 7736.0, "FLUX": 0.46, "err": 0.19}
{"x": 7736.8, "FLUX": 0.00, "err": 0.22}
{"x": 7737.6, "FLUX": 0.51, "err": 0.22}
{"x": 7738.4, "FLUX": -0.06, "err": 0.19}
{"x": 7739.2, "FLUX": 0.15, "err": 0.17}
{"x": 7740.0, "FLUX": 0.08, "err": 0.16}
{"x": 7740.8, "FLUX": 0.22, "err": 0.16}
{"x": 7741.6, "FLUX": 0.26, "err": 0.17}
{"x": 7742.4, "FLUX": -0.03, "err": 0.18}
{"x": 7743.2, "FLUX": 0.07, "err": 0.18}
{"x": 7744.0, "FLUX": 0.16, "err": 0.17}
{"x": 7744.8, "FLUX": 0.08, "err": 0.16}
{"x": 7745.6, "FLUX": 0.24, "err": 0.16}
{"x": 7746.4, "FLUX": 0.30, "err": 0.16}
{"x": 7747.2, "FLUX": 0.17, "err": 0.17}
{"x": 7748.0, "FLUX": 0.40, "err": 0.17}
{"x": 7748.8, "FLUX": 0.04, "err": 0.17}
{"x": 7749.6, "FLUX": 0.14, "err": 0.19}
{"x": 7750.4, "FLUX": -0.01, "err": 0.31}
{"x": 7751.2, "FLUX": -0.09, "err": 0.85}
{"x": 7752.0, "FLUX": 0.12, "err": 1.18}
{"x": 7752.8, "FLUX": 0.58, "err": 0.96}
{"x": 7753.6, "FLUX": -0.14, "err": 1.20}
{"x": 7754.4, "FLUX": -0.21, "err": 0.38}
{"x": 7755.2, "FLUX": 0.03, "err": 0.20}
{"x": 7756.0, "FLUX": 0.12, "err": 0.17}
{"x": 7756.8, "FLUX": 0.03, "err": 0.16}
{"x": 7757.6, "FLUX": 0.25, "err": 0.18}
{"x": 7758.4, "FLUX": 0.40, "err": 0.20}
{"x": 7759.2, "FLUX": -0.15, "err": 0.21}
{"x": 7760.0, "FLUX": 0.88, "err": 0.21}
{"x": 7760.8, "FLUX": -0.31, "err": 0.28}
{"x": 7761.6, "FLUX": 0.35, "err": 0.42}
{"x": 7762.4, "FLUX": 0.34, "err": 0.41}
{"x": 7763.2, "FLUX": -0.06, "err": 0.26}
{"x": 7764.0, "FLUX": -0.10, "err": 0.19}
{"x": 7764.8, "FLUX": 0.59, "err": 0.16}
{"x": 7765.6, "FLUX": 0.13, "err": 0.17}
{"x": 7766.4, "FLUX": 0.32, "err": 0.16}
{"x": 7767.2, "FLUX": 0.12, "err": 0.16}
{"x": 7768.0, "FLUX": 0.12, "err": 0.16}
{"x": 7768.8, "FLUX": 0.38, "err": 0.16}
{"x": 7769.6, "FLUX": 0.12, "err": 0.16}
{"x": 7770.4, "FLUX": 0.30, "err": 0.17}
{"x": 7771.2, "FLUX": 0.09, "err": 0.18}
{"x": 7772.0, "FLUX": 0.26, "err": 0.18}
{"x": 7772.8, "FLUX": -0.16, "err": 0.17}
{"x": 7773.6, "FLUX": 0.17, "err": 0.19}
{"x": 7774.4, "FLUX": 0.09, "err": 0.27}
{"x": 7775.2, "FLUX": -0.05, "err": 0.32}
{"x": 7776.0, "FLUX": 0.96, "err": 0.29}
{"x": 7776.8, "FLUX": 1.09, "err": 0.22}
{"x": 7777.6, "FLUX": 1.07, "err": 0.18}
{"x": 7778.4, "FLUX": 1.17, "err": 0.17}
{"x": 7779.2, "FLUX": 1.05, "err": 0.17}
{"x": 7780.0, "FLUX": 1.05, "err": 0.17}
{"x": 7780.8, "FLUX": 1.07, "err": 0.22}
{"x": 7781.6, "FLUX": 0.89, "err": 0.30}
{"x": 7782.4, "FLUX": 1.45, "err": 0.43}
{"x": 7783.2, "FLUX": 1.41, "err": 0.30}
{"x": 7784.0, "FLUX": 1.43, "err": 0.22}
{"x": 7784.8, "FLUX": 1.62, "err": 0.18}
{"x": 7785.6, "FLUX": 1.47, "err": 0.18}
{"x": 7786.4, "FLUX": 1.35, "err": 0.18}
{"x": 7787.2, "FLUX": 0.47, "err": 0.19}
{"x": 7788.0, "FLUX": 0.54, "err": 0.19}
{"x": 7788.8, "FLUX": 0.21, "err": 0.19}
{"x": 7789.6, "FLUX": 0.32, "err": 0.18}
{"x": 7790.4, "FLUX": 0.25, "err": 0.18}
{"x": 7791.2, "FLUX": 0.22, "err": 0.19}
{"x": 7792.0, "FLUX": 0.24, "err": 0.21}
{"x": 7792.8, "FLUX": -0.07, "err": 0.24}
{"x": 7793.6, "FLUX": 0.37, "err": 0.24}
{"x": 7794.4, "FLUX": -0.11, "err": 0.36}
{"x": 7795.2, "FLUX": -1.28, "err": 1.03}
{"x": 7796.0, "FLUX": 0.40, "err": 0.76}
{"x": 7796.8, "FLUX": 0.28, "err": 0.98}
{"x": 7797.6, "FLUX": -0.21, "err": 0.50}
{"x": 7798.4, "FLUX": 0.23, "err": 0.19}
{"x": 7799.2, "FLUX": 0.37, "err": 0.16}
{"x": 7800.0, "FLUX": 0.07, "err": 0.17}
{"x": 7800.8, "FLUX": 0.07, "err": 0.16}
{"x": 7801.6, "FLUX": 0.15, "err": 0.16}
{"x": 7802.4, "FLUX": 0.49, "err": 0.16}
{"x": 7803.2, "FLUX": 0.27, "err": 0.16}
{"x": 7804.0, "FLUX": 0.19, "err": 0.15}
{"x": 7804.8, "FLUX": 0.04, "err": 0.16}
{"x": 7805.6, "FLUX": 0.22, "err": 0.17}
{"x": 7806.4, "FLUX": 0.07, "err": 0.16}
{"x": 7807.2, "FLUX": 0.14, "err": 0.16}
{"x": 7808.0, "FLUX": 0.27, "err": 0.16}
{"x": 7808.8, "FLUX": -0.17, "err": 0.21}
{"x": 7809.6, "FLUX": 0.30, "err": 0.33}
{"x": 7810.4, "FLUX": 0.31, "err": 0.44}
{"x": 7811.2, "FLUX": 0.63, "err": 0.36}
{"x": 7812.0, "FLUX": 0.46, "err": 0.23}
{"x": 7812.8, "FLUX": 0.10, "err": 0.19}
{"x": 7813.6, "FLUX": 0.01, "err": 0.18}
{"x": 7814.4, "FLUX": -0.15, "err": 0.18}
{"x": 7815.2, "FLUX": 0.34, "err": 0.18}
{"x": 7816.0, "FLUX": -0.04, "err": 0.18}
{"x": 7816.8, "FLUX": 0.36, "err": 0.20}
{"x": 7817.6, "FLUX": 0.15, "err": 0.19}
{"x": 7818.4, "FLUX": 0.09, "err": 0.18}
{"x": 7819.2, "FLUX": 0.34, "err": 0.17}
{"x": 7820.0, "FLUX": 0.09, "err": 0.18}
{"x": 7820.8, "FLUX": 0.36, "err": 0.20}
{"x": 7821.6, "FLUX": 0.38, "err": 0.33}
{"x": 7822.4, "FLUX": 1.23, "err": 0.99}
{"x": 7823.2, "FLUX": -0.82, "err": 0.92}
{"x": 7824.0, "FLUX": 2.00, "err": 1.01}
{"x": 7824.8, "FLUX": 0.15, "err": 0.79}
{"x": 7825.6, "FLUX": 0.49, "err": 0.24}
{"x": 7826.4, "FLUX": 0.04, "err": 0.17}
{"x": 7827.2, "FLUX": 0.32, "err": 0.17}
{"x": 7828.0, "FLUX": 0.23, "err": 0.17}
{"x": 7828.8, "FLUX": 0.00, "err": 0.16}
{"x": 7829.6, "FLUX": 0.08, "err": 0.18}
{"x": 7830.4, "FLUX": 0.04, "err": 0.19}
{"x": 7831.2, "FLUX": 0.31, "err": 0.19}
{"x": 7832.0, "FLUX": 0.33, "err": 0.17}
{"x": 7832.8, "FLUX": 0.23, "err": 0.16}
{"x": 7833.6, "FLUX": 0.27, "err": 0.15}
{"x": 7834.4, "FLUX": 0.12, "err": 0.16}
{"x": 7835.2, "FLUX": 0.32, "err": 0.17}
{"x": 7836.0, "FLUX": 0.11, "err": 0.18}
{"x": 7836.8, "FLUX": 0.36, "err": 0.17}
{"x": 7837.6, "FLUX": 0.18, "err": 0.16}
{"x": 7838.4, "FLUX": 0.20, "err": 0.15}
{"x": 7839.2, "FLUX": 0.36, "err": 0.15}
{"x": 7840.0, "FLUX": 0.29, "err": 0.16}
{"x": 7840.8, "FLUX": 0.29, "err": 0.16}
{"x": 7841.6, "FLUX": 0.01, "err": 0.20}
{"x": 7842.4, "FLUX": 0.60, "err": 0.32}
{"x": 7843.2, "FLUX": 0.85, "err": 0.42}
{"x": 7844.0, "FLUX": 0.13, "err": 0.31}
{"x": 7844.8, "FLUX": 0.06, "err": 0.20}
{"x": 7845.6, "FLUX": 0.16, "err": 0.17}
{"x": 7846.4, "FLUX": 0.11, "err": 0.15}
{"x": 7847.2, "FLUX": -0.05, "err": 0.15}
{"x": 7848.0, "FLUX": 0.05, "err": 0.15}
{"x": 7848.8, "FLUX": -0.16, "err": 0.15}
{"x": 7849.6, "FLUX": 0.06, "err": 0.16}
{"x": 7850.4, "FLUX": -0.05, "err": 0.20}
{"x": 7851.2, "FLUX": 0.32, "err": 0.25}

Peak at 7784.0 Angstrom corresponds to [O II] 3727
